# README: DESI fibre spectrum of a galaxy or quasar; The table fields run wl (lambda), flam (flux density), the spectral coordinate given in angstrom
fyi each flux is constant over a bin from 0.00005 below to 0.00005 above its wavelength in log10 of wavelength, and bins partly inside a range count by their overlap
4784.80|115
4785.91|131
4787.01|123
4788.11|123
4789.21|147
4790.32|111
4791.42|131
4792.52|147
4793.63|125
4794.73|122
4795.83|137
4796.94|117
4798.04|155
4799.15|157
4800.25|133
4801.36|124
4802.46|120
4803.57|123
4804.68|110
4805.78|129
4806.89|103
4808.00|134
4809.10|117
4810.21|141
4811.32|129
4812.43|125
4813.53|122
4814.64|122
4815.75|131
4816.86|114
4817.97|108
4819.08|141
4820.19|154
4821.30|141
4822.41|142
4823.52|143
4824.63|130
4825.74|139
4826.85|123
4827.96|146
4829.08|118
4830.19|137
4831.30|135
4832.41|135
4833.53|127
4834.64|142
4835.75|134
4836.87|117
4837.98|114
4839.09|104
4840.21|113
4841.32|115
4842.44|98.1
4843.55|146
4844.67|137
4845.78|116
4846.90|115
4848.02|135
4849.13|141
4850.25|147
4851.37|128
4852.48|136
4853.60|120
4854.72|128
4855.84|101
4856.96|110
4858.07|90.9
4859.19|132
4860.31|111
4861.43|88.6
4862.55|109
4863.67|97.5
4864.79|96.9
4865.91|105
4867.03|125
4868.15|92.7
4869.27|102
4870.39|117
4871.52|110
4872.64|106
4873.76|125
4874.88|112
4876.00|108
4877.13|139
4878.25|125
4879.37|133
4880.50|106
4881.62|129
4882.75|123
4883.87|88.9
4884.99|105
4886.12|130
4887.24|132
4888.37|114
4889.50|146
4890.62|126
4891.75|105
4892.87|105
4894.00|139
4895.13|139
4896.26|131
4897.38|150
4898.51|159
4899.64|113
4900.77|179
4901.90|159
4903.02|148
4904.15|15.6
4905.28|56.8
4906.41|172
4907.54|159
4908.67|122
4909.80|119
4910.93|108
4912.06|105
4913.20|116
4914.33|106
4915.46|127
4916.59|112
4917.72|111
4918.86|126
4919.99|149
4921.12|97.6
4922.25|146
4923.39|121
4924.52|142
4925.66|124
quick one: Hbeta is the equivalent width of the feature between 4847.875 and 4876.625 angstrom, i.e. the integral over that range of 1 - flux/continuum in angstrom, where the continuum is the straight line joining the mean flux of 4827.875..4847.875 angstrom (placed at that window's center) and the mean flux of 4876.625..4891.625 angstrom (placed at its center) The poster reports 2.2 angstrom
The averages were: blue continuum 125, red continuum 122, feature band 114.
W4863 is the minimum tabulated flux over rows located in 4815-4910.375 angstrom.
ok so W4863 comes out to 15.6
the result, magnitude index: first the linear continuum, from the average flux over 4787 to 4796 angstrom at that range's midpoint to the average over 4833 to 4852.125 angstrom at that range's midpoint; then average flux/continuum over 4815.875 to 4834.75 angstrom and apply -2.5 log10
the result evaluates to -0.06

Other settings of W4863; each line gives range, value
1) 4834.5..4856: 98.1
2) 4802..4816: 103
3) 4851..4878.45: 88.6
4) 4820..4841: 104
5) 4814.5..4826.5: 108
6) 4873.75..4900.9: 88.9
